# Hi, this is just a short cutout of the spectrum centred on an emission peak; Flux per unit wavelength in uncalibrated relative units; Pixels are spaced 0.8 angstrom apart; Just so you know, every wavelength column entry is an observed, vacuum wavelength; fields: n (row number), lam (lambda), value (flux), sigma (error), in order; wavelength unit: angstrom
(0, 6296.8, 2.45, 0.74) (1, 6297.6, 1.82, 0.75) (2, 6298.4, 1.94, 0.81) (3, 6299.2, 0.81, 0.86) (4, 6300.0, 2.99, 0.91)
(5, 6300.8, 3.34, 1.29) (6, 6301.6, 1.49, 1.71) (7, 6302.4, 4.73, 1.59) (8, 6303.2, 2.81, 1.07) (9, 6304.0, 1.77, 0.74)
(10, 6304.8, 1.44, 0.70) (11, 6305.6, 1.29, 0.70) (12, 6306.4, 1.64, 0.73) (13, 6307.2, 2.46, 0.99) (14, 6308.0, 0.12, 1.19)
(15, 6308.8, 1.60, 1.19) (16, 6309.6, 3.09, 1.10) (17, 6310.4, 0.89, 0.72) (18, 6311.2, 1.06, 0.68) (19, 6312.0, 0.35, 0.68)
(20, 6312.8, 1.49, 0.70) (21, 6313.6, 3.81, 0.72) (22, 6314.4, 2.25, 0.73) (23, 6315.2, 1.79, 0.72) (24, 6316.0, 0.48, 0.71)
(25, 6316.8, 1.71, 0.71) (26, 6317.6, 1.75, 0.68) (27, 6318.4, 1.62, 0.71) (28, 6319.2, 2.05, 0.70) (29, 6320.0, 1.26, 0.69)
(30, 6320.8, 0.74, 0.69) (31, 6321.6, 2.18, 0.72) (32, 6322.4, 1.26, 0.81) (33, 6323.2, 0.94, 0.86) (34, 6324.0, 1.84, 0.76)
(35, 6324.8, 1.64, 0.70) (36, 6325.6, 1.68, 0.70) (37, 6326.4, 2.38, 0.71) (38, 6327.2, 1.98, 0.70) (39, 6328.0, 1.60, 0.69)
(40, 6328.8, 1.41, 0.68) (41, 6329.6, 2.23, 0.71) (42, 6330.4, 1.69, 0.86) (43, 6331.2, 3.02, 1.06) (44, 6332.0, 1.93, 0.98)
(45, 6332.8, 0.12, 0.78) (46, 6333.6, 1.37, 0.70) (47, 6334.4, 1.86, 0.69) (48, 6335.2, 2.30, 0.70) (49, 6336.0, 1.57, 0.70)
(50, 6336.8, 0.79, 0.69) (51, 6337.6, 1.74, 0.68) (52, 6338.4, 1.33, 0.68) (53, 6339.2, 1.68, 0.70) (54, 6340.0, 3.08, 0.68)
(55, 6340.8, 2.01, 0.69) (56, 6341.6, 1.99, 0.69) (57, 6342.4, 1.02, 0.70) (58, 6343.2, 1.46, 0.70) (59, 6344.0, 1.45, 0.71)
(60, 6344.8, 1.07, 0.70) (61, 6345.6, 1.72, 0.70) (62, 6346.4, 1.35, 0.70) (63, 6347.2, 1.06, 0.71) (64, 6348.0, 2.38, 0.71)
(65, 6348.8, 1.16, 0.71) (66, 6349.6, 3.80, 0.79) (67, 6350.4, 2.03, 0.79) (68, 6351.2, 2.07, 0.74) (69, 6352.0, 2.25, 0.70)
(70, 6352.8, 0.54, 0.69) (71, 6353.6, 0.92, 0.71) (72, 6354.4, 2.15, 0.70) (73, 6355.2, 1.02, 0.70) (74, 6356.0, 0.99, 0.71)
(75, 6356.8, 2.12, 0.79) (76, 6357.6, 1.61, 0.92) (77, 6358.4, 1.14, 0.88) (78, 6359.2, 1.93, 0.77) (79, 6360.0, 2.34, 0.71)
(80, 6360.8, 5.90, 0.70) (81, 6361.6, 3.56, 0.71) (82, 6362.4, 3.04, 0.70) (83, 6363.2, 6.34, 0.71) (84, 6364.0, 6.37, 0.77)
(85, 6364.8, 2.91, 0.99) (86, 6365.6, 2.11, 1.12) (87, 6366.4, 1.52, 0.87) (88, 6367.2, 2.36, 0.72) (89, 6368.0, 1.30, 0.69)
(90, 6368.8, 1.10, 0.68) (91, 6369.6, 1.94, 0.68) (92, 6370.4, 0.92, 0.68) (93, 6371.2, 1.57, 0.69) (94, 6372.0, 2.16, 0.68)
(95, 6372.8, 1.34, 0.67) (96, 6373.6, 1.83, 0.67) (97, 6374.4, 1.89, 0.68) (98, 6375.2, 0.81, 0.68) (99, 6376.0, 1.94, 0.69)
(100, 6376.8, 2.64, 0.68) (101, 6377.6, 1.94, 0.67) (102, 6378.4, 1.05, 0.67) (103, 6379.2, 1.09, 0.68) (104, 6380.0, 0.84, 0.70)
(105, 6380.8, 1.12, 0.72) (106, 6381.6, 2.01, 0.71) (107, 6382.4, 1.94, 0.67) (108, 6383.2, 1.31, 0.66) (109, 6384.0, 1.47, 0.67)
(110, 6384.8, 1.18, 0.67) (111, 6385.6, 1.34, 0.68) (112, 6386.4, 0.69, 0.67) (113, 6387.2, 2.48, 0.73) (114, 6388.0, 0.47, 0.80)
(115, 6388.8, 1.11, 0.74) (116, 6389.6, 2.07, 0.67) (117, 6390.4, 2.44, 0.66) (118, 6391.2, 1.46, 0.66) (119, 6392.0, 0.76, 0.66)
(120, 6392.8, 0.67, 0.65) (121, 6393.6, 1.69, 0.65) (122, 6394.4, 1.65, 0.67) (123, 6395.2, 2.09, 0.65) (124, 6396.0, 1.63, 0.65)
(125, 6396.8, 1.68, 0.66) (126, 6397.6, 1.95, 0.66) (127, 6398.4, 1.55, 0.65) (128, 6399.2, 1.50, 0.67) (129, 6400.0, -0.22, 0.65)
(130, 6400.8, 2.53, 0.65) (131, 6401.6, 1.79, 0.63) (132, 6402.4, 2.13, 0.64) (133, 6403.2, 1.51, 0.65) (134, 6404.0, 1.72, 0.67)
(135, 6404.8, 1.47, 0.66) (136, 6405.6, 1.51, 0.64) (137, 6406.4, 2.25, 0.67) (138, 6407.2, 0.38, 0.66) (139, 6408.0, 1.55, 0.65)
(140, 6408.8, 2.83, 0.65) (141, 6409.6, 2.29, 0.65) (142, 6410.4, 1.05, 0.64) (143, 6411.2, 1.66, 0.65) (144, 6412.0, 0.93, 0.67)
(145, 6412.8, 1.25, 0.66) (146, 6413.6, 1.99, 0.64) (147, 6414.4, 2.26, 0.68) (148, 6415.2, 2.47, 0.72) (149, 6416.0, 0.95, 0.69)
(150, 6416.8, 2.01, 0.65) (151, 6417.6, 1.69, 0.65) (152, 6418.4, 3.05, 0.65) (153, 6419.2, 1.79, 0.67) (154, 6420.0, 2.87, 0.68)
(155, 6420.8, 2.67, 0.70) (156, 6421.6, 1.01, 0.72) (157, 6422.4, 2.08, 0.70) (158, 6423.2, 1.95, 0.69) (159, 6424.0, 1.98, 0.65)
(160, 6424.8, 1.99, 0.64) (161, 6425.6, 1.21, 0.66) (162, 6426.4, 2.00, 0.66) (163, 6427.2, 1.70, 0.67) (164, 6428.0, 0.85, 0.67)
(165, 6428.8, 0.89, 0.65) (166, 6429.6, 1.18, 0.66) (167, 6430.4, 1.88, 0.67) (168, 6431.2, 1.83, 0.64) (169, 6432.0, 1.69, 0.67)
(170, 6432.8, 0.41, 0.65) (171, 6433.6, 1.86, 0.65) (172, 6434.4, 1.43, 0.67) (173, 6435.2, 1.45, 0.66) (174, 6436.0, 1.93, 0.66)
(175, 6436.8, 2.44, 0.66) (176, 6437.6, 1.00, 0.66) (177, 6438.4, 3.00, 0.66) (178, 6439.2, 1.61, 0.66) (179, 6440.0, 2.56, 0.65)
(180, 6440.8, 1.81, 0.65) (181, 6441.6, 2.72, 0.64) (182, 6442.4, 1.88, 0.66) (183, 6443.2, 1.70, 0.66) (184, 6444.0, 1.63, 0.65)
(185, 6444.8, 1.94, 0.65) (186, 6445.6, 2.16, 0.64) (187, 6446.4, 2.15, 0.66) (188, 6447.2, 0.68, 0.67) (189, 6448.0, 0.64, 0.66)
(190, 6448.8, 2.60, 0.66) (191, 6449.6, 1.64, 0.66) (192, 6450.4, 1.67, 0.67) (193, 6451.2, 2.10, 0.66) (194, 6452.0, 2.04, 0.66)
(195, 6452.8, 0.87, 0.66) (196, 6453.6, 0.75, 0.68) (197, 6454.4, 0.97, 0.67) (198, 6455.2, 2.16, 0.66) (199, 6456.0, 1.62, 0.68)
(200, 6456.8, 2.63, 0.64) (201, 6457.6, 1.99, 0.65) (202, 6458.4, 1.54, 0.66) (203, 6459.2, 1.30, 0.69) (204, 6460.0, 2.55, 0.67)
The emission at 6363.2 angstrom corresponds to [O III] 5007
